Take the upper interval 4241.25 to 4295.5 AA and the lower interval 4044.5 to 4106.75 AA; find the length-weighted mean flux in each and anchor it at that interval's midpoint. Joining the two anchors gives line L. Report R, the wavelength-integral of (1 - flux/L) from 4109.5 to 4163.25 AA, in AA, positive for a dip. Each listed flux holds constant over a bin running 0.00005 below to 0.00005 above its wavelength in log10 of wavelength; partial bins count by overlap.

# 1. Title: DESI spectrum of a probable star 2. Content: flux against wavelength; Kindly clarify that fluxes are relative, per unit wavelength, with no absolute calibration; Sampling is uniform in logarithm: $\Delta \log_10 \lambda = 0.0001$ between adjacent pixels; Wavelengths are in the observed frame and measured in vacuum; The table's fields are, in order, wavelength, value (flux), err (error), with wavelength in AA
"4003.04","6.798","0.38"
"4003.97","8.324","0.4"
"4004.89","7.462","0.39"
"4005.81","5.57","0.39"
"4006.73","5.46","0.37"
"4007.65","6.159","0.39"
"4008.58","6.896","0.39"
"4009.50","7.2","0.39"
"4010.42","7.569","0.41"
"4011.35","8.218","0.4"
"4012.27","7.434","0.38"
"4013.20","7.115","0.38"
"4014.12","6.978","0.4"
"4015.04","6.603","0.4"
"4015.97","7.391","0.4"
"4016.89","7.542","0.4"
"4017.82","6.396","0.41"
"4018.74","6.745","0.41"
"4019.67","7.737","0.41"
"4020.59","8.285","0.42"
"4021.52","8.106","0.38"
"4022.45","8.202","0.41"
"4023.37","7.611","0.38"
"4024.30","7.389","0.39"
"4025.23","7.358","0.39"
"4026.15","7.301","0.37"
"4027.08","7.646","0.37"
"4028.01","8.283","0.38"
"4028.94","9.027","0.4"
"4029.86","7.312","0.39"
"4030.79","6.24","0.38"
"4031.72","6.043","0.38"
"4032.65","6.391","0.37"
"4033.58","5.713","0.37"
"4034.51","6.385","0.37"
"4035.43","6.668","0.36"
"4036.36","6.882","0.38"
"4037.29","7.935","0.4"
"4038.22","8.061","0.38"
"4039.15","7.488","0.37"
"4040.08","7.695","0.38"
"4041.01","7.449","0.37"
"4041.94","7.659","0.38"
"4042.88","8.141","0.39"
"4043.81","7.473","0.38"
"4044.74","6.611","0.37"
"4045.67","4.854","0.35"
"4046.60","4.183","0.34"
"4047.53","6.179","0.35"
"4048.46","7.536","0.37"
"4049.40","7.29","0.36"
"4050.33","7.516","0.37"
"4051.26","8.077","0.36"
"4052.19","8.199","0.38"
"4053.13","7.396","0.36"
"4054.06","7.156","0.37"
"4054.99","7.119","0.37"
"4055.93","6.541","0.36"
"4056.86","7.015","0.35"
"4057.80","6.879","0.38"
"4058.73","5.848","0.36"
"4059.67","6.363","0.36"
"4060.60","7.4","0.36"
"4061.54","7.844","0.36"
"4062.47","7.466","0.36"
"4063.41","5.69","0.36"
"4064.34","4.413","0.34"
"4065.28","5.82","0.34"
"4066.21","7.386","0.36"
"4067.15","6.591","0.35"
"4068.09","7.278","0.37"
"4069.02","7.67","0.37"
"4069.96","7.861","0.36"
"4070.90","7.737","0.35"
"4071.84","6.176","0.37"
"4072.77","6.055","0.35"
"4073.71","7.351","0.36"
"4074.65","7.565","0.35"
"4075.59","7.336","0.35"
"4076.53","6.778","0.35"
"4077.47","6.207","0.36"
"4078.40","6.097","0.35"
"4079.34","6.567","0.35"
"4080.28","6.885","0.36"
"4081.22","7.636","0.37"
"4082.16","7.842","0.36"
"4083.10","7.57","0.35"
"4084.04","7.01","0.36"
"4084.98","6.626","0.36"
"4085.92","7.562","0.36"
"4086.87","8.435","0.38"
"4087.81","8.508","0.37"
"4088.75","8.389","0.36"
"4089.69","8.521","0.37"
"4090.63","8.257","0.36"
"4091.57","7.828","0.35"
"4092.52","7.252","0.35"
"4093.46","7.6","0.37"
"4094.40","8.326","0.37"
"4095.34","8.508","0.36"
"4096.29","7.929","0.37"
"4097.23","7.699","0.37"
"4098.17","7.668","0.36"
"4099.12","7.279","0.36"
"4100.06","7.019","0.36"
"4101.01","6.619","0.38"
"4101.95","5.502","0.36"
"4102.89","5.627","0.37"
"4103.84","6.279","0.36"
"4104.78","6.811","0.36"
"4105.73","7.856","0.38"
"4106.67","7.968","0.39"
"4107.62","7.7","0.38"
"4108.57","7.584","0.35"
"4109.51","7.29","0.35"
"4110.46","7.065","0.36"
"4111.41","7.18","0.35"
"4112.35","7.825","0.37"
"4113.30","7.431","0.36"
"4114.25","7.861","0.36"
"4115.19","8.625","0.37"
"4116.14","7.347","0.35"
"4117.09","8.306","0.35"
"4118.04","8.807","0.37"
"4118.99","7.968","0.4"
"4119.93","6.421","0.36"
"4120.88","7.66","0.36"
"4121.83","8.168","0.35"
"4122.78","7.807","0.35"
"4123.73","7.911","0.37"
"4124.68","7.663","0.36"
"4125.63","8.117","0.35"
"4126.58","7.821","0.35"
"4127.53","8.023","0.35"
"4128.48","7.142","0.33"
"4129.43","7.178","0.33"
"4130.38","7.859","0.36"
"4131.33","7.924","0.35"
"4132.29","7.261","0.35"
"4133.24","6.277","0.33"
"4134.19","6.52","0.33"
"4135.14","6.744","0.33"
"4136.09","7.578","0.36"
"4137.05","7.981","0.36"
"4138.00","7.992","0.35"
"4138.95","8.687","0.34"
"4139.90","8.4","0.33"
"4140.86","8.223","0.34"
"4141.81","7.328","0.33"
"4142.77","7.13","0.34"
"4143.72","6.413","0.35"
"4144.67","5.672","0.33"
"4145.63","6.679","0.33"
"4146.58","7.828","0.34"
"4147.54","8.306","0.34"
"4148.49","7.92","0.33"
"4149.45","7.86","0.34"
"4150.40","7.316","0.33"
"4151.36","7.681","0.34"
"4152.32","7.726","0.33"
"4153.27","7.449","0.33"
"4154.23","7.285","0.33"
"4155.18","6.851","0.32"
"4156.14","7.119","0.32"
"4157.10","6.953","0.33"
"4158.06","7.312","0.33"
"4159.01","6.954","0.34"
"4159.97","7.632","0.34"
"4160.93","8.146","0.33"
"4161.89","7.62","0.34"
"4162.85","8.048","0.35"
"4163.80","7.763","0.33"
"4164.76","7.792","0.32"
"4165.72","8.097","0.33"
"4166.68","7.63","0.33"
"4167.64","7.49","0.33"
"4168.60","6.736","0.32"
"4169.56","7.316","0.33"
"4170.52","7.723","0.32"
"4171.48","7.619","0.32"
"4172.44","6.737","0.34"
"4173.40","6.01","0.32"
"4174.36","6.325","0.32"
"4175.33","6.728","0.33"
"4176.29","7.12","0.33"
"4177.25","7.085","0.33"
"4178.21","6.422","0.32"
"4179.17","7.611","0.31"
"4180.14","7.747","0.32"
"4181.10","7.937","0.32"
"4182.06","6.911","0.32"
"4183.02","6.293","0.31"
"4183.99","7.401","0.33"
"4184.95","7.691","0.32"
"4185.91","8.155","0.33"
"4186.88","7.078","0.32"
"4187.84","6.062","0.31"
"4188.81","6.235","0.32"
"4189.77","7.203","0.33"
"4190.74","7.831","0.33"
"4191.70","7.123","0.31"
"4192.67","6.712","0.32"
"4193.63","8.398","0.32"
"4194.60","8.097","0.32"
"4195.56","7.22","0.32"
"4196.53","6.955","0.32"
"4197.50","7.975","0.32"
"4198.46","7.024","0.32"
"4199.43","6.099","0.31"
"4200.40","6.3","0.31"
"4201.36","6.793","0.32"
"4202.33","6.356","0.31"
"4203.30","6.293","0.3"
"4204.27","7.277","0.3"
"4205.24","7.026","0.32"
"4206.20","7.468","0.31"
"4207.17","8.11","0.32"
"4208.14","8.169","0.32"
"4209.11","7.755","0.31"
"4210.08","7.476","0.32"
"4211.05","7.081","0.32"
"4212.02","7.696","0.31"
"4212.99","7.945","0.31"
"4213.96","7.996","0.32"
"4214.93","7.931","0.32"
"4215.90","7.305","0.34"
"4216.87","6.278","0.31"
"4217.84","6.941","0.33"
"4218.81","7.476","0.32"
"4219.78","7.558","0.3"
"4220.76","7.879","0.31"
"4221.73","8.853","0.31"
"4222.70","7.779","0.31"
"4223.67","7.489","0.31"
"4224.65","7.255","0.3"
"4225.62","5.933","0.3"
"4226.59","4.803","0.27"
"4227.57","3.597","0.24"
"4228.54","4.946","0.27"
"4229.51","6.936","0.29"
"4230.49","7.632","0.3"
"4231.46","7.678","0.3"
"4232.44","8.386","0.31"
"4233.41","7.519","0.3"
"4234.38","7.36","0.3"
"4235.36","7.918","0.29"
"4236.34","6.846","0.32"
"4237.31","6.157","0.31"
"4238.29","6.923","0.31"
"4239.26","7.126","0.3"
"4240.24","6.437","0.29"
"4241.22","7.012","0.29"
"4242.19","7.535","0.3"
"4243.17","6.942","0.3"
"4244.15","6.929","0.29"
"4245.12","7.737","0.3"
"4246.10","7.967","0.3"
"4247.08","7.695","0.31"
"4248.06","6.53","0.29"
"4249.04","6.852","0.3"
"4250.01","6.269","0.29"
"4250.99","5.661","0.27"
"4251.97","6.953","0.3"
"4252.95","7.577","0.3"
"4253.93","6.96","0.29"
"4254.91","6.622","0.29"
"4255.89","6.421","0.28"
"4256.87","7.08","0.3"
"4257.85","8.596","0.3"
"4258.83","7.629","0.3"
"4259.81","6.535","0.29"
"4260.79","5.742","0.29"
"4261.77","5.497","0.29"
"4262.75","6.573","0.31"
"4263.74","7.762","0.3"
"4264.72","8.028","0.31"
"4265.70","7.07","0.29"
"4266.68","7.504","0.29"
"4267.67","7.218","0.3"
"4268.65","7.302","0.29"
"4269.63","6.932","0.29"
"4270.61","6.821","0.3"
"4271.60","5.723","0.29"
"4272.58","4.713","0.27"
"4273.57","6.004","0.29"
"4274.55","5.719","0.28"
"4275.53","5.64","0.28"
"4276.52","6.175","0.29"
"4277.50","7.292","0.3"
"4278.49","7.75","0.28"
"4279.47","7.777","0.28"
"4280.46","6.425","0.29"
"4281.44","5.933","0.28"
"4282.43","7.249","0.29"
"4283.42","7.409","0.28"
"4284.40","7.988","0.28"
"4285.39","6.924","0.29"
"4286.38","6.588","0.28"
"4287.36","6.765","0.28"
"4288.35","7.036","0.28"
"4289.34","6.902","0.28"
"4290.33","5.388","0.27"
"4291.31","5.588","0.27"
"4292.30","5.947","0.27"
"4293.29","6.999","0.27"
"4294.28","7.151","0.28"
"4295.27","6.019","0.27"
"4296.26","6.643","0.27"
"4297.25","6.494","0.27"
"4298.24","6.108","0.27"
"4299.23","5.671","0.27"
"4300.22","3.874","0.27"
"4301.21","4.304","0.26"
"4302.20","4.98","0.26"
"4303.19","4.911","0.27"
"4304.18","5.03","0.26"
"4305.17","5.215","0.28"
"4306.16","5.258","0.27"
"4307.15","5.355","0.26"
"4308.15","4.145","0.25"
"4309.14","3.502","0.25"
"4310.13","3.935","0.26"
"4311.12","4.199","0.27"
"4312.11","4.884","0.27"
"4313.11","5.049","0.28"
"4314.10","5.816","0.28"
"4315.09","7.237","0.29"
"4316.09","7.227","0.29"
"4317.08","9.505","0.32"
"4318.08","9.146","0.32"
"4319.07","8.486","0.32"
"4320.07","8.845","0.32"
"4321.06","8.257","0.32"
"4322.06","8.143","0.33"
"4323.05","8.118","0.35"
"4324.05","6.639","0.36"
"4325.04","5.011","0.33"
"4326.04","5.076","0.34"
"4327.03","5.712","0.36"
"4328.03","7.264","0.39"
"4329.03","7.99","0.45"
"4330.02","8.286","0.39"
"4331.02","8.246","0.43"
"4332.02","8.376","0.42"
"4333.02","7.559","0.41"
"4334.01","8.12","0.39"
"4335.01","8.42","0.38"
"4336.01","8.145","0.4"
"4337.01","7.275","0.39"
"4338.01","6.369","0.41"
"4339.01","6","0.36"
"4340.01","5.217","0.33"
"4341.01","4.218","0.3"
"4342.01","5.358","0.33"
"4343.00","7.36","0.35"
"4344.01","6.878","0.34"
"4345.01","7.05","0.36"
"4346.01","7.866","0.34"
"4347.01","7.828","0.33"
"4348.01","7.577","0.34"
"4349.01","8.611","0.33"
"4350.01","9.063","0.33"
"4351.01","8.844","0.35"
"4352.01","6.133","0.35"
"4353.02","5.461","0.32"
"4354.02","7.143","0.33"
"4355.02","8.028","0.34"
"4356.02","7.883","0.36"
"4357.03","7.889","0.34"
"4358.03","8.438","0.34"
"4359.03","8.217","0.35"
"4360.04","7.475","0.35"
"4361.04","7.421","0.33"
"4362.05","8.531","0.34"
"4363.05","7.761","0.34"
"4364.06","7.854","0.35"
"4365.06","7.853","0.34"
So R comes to -4.2 AA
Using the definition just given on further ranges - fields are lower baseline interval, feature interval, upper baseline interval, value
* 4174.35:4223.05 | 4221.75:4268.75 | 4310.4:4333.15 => 1.8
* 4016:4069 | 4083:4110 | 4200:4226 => -1.2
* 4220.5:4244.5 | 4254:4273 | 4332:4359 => 0.5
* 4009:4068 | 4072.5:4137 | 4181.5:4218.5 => -2.7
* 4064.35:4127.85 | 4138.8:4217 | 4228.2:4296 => -2.0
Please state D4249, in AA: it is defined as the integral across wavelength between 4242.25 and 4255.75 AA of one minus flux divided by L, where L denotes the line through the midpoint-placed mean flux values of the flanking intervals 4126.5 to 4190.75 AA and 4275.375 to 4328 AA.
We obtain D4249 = -0.6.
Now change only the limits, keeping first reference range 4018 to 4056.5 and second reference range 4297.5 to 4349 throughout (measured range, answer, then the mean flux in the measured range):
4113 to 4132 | -2.2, 7.8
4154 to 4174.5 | -1.3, 7.34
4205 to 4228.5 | -1.5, 7.2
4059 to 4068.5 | 0.7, 6.6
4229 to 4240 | -0.9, 7.29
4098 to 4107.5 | 0.2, 6.87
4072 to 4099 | -1.5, 7.48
